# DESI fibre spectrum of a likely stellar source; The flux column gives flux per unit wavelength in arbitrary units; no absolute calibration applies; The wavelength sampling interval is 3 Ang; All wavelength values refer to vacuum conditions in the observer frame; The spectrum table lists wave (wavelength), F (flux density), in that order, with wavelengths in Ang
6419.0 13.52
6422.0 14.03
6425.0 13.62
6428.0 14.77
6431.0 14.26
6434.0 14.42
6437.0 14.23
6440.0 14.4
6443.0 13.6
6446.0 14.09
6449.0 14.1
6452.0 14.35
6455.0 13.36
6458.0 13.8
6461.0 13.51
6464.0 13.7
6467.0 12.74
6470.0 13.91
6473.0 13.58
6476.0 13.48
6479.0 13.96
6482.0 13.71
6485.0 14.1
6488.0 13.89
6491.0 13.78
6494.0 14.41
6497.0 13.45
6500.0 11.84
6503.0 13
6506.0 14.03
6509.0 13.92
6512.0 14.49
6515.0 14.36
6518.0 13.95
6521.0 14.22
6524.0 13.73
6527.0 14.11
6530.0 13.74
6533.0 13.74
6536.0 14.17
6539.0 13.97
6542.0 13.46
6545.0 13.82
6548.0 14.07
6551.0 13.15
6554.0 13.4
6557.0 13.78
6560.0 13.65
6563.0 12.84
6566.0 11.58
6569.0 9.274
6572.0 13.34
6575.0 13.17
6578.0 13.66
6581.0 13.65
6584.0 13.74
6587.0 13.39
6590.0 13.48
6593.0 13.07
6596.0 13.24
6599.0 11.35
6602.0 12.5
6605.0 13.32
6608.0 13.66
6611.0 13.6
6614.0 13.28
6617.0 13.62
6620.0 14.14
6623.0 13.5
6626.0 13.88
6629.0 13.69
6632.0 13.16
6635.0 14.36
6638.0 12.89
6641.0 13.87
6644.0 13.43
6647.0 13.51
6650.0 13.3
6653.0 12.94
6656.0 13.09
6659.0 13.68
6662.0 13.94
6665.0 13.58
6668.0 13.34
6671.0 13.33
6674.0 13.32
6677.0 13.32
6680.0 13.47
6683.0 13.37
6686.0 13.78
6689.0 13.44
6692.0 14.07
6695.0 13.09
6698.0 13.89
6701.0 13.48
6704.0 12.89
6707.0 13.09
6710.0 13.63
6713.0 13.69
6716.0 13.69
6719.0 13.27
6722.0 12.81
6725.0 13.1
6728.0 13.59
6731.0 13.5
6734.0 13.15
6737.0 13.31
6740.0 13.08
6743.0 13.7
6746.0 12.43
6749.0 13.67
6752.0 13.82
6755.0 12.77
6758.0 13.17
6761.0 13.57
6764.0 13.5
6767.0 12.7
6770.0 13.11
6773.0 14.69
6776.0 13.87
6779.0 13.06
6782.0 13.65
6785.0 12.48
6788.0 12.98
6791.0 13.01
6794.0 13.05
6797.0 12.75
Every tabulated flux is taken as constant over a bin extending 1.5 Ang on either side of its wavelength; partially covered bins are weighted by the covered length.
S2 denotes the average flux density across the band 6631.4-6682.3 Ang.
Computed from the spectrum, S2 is 13.4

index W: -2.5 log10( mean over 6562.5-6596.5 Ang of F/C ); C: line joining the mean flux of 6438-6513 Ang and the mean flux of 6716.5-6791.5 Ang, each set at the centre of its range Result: 0.058 mag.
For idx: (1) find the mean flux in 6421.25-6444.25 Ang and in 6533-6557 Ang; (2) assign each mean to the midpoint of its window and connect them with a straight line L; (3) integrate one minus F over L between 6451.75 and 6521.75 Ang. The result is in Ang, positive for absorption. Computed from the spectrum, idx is 1.2 Ang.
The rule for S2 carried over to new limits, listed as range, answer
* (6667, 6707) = 13.4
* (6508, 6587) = 13.5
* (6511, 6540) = 14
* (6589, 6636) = 13.4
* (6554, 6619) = 13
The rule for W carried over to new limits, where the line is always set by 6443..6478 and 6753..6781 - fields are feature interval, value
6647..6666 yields 0.01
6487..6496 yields -0.03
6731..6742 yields 0.01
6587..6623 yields 0.03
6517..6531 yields -0.03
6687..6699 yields -0.01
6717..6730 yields 0.02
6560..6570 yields 0.16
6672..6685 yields 0.01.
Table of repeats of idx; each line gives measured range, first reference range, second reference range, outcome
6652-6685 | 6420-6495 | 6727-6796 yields 0.17 Ang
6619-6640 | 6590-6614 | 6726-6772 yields -0.95 Ang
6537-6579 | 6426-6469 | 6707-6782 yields 1.97 Ang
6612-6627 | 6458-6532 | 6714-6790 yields -0.16 Ang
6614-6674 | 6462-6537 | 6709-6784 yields 0.02 Ang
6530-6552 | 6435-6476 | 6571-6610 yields -0.59 Ang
